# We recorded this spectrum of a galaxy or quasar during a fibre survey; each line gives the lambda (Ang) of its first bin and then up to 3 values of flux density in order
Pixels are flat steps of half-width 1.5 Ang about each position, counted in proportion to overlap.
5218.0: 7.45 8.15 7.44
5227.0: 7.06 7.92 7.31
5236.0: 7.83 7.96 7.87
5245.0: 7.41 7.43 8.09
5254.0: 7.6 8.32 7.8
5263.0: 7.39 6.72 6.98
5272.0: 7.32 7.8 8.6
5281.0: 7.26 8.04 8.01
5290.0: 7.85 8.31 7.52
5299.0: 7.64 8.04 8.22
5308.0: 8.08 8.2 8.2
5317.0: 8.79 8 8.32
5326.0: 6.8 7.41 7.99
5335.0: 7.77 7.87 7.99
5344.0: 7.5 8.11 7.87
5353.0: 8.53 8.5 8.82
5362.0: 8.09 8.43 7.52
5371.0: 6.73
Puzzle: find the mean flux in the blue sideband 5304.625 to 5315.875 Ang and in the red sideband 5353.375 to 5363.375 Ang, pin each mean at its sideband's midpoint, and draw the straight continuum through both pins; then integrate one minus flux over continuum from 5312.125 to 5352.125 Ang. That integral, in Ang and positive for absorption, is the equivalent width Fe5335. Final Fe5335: 2.0 Ang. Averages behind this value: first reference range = 8.19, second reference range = 8.48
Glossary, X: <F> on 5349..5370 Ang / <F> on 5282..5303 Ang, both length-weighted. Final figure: 1.04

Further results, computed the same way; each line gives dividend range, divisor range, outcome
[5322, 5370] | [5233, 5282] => 1.04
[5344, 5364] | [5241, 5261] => 1.06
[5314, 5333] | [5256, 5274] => 1.07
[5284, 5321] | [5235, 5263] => 1.04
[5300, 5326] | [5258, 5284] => 1.08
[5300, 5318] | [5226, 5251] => 1.08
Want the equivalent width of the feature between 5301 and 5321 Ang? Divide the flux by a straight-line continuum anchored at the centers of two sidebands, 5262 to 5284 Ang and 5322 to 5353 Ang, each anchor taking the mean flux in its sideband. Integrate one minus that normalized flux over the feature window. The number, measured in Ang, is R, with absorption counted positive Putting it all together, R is -1.47 Ang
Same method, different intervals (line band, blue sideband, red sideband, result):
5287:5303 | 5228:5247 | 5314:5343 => -0.1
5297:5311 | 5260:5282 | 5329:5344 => -0.7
